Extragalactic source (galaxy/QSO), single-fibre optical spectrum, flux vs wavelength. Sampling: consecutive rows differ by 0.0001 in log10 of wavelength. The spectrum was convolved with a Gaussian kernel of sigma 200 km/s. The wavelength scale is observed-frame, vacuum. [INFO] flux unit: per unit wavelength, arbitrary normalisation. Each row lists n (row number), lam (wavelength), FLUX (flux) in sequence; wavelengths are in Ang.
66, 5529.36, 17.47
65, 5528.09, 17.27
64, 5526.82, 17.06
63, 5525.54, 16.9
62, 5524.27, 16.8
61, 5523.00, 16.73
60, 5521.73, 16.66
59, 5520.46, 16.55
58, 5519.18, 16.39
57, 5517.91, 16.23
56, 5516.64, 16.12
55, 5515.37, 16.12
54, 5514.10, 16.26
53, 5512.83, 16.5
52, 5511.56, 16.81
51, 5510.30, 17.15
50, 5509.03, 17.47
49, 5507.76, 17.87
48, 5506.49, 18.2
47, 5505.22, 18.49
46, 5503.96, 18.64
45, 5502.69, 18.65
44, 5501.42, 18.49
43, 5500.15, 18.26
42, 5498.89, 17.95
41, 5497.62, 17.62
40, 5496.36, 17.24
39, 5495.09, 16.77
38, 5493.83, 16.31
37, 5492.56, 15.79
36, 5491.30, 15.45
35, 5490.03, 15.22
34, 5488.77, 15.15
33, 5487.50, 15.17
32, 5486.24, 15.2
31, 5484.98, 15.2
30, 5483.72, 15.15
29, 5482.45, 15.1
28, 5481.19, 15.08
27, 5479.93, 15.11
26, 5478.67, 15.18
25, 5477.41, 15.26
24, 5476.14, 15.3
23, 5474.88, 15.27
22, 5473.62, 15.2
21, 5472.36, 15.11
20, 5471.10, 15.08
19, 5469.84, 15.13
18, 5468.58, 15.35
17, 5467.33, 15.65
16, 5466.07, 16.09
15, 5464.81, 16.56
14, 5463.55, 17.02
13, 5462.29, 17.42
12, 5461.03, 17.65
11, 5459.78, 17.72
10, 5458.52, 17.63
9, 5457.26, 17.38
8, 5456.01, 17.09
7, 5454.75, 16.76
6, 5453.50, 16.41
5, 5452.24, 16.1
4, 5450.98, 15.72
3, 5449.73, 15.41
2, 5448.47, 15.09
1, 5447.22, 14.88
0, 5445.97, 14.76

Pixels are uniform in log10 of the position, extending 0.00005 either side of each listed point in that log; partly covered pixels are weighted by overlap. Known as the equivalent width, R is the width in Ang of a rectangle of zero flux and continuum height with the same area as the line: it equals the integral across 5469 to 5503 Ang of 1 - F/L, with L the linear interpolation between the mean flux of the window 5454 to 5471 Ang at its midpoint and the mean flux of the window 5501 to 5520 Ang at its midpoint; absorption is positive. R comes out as 2.1 Ang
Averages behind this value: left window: 16.7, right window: 17.3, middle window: 15.9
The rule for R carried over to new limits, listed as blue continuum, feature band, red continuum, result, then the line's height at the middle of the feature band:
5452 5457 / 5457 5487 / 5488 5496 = 0.8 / 16.3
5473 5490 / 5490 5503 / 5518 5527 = -1.1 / 15.7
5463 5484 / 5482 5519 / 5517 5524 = -1.5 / 16.1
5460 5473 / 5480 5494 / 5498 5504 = 1.7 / 17.4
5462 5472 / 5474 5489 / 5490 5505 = 1.3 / 16.6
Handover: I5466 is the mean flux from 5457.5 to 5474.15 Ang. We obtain 16.3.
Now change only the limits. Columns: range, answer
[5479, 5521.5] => 16.6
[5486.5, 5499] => 16.2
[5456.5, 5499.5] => 16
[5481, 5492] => 15.2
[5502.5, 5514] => 17.7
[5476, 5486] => 15.2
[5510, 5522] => 16.5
